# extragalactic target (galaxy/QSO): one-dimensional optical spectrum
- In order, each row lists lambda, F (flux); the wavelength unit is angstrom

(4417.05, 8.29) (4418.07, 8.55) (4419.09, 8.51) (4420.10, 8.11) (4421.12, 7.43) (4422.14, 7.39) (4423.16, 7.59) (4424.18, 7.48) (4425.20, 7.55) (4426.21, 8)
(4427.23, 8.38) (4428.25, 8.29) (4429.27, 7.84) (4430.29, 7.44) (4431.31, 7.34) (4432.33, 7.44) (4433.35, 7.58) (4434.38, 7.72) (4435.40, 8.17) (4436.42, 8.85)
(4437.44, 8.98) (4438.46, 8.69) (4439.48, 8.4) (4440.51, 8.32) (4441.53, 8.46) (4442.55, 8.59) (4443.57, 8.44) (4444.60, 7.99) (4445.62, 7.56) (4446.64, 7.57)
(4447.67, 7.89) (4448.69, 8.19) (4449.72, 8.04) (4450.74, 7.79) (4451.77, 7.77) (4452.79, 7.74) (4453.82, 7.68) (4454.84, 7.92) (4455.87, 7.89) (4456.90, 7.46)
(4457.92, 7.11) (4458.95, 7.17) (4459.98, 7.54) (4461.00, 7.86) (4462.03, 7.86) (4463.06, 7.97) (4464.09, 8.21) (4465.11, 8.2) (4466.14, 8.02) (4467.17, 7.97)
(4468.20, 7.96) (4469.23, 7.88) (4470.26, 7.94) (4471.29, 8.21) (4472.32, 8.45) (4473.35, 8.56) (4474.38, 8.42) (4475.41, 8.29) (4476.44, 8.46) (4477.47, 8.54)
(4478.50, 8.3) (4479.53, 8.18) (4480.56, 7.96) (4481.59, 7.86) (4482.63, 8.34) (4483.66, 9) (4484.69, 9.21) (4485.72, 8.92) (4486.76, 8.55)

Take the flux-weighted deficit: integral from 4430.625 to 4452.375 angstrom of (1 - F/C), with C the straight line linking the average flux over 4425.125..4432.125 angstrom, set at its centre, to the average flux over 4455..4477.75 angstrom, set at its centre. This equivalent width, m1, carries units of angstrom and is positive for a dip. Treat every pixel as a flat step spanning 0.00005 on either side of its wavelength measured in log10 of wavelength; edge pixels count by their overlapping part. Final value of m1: -0.5 angstrom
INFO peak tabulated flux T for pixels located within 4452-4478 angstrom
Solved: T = 8.56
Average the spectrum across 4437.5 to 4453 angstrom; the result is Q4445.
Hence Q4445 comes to 8.13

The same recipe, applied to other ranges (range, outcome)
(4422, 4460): 7.91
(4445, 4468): 7.79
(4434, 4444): 8.48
